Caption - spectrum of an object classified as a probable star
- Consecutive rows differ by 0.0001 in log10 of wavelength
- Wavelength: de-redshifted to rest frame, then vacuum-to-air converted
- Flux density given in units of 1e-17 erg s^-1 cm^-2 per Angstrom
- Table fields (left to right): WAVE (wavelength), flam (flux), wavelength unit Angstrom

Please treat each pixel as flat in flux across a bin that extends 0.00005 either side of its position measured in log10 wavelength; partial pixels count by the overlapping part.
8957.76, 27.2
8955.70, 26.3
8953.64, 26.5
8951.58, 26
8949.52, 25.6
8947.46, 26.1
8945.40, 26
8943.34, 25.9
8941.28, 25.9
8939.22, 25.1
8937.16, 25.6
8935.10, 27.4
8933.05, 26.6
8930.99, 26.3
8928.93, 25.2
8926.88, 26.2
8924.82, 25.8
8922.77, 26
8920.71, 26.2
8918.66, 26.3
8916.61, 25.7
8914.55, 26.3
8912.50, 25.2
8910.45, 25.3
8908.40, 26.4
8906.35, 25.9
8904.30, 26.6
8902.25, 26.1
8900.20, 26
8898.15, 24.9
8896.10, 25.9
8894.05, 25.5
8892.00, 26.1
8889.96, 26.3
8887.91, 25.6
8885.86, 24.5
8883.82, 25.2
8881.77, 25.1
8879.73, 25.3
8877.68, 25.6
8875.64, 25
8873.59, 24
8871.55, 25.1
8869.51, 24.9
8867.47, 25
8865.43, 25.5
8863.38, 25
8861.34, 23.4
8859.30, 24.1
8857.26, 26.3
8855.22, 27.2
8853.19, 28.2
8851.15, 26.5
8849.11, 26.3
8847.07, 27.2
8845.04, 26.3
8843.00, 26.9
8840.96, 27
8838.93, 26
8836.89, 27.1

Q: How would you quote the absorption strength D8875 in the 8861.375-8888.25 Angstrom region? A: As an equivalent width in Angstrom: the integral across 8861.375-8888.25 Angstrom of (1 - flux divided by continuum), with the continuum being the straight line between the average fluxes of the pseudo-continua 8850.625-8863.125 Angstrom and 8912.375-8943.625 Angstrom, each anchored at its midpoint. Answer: 0.96 Angstrom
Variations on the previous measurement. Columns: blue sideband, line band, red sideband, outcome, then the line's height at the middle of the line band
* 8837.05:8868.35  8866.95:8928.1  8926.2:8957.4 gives 1.1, 26.1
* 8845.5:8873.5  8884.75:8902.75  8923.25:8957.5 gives 0.2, 25.9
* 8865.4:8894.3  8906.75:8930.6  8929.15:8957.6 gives -0.1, 25.8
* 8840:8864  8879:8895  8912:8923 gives 0.4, 26.1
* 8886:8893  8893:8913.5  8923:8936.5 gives 0.1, 26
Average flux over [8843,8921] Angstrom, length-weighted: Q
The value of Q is 25.7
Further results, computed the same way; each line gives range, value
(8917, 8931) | 26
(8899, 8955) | 26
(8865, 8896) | 25.3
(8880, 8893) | 25.5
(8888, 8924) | 25.9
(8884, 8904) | 25.7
